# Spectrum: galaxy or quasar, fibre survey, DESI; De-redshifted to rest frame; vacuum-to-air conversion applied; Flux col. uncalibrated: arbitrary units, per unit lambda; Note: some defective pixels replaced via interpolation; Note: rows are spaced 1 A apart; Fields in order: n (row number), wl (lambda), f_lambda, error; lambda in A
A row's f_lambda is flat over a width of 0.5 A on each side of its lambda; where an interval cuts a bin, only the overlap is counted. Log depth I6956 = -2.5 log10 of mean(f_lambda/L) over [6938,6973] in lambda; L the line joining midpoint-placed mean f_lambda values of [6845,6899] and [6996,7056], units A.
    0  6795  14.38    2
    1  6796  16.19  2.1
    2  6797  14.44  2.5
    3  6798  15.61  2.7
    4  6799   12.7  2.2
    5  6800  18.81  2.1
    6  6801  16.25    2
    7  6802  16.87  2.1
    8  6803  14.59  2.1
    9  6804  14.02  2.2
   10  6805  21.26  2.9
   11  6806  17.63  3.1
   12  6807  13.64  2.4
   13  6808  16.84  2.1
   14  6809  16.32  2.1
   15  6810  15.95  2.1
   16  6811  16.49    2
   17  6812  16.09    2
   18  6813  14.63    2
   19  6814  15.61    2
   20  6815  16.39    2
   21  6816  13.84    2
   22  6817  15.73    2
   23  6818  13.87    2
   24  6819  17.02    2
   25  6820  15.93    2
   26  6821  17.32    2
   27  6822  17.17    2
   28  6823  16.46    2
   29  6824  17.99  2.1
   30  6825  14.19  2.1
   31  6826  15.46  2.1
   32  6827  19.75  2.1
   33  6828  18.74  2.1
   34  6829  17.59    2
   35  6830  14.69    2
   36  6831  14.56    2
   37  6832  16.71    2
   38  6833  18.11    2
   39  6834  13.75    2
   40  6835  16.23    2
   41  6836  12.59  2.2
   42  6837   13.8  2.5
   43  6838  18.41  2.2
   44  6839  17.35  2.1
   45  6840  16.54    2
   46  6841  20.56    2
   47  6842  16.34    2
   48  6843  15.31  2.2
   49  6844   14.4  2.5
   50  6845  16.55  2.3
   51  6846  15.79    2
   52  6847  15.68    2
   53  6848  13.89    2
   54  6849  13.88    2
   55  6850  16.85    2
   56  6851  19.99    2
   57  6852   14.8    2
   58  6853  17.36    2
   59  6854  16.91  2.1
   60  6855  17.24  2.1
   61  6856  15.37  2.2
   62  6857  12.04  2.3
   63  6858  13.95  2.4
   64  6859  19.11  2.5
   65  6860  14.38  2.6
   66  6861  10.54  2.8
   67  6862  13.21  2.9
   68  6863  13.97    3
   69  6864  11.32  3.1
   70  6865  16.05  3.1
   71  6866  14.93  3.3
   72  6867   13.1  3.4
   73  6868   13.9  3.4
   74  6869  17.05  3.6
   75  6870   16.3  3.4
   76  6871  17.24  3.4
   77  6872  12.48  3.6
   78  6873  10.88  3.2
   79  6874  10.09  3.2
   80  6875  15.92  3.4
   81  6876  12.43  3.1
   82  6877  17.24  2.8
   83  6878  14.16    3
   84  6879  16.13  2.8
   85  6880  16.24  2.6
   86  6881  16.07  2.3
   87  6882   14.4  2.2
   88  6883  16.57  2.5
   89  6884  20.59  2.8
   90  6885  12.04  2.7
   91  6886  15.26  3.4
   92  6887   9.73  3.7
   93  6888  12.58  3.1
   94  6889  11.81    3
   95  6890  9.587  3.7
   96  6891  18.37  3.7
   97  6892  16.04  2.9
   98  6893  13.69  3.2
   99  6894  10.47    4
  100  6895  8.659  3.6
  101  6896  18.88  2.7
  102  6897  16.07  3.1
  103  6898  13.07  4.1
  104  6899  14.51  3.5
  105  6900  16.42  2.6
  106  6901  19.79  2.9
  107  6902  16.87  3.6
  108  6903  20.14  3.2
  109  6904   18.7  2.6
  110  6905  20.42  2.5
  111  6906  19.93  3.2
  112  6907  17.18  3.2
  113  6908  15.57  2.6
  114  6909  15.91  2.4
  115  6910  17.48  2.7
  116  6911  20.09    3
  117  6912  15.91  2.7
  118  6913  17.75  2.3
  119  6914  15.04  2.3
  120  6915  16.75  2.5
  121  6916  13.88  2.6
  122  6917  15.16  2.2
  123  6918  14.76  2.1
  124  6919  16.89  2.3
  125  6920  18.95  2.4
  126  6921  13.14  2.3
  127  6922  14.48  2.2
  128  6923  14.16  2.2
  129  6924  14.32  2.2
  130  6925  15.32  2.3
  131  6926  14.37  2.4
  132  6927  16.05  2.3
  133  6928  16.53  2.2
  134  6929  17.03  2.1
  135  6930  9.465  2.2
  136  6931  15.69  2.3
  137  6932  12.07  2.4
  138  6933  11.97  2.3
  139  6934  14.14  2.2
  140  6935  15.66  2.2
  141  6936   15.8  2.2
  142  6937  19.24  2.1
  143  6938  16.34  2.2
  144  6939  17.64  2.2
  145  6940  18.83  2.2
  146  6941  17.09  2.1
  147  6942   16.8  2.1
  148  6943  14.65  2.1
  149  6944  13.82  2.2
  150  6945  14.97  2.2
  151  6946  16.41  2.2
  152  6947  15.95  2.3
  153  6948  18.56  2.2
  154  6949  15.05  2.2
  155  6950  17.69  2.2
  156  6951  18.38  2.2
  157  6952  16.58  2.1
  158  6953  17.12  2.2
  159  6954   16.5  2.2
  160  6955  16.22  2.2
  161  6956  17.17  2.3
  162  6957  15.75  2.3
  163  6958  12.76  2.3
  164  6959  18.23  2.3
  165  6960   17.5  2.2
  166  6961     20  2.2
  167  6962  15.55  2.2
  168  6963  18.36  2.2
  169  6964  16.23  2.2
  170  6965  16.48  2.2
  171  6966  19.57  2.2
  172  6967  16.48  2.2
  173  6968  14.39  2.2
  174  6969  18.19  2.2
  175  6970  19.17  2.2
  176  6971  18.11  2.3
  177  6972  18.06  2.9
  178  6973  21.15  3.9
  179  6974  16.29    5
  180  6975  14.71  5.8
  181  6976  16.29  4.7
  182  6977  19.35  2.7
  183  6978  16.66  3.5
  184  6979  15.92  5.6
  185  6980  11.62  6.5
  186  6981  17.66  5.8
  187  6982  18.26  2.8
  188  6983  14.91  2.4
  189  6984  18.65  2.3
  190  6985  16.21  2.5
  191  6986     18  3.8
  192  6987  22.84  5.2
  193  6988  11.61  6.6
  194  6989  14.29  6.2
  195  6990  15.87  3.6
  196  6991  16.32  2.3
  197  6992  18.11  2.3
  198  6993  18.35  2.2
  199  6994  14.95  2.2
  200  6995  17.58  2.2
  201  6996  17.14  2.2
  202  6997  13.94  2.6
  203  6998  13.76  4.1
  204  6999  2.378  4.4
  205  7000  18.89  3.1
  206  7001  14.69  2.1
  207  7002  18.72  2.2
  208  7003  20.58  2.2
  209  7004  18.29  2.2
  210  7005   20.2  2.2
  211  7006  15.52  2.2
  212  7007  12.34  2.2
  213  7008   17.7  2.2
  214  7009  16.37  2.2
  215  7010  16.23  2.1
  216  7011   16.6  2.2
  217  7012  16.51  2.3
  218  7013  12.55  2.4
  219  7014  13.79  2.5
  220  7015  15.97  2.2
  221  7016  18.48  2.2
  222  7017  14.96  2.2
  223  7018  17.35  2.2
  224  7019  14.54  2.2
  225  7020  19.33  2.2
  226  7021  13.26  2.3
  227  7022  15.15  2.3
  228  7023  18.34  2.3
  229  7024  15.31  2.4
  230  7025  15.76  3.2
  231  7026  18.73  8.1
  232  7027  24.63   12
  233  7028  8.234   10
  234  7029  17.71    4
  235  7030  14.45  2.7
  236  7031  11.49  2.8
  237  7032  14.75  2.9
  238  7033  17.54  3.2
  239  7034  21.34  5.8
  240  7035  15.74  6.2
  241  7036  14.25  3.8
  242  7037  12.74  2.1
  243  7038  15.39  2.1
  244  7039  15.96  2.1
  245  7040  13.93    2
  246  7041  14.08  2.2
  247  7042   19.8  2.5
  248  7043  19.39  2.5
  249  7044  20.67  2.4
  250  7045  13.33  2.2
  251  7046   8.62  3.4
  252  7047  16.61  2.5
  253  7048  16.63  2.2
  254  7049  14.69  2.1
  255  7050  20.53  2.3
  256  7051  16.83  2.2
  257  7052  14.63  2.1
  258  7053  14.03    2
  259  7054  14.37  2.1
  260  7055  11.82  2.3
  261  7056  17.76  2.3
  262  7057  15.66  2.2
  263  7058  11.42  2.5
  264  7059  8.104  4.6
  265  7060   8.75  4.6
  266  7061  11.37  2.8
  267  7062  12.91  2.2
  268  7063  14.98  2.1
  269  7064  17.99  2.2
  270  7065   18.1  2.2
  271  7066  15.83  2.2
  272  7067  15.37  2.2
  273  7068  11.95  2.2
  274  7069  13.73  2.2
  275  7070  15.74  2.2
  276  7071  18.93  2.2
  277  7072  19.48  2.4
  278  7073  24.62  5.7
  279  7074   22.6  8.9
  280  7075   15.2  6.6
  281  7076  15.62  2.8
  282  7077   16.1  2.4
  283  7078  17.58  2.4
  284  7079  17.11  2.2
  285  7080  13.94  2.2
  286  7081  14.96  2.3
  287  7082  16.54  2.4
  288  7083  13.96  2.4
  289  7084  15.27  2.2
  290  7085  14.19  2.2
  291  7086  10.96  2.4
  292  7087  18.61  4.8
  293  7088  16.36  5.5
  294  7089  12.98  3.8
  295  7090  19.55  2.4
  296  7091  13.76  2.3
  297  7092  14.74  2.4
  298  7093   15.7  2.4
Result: -0.11 mag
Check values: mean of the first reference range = 14.6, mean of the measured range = 16.9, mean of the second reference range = 15.8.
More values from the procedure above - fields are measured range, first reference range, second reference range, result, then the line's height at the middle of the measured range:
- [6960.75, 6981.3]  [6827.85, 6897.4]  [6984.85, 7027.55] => -0.07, 16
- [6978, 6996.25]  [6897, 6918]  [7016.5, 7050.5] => -0.01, 16.4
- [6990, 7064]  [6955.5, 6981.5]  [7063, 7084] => 0.09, 16.8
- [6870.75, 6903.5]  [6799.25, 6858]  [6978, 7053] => 0.10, 16.1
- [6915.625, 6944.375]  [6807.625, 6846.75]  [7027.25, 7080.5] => 0.04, 15.9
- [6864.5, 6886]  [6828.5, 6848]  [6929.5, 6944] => 0.06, 15.7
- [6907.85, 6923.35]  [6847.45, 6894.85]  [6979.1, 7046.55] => -0.07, 15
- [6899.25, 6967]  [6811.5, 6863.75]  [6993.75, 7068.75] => -0.05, 15.7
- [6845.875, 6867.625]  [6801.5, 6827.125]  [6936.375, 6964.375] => 0.09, 16.3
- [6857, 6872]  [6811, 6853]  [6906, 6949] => 0.11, 16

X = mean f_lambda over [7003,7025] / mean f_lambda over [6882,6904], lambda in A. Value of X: 1.09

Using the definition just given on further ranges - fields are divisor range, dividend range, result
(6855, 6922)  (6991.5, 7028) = 1.06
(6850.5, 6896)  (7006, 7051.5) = 1.10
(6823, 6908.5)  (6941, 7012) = 1.07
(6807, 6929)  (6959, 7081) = 1.04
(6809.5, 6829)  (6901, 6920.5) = 1.06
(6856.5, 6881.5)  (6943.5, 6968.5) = 1.16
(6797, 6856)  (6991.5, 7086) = 0.97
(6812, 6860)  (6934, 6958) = 1.03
